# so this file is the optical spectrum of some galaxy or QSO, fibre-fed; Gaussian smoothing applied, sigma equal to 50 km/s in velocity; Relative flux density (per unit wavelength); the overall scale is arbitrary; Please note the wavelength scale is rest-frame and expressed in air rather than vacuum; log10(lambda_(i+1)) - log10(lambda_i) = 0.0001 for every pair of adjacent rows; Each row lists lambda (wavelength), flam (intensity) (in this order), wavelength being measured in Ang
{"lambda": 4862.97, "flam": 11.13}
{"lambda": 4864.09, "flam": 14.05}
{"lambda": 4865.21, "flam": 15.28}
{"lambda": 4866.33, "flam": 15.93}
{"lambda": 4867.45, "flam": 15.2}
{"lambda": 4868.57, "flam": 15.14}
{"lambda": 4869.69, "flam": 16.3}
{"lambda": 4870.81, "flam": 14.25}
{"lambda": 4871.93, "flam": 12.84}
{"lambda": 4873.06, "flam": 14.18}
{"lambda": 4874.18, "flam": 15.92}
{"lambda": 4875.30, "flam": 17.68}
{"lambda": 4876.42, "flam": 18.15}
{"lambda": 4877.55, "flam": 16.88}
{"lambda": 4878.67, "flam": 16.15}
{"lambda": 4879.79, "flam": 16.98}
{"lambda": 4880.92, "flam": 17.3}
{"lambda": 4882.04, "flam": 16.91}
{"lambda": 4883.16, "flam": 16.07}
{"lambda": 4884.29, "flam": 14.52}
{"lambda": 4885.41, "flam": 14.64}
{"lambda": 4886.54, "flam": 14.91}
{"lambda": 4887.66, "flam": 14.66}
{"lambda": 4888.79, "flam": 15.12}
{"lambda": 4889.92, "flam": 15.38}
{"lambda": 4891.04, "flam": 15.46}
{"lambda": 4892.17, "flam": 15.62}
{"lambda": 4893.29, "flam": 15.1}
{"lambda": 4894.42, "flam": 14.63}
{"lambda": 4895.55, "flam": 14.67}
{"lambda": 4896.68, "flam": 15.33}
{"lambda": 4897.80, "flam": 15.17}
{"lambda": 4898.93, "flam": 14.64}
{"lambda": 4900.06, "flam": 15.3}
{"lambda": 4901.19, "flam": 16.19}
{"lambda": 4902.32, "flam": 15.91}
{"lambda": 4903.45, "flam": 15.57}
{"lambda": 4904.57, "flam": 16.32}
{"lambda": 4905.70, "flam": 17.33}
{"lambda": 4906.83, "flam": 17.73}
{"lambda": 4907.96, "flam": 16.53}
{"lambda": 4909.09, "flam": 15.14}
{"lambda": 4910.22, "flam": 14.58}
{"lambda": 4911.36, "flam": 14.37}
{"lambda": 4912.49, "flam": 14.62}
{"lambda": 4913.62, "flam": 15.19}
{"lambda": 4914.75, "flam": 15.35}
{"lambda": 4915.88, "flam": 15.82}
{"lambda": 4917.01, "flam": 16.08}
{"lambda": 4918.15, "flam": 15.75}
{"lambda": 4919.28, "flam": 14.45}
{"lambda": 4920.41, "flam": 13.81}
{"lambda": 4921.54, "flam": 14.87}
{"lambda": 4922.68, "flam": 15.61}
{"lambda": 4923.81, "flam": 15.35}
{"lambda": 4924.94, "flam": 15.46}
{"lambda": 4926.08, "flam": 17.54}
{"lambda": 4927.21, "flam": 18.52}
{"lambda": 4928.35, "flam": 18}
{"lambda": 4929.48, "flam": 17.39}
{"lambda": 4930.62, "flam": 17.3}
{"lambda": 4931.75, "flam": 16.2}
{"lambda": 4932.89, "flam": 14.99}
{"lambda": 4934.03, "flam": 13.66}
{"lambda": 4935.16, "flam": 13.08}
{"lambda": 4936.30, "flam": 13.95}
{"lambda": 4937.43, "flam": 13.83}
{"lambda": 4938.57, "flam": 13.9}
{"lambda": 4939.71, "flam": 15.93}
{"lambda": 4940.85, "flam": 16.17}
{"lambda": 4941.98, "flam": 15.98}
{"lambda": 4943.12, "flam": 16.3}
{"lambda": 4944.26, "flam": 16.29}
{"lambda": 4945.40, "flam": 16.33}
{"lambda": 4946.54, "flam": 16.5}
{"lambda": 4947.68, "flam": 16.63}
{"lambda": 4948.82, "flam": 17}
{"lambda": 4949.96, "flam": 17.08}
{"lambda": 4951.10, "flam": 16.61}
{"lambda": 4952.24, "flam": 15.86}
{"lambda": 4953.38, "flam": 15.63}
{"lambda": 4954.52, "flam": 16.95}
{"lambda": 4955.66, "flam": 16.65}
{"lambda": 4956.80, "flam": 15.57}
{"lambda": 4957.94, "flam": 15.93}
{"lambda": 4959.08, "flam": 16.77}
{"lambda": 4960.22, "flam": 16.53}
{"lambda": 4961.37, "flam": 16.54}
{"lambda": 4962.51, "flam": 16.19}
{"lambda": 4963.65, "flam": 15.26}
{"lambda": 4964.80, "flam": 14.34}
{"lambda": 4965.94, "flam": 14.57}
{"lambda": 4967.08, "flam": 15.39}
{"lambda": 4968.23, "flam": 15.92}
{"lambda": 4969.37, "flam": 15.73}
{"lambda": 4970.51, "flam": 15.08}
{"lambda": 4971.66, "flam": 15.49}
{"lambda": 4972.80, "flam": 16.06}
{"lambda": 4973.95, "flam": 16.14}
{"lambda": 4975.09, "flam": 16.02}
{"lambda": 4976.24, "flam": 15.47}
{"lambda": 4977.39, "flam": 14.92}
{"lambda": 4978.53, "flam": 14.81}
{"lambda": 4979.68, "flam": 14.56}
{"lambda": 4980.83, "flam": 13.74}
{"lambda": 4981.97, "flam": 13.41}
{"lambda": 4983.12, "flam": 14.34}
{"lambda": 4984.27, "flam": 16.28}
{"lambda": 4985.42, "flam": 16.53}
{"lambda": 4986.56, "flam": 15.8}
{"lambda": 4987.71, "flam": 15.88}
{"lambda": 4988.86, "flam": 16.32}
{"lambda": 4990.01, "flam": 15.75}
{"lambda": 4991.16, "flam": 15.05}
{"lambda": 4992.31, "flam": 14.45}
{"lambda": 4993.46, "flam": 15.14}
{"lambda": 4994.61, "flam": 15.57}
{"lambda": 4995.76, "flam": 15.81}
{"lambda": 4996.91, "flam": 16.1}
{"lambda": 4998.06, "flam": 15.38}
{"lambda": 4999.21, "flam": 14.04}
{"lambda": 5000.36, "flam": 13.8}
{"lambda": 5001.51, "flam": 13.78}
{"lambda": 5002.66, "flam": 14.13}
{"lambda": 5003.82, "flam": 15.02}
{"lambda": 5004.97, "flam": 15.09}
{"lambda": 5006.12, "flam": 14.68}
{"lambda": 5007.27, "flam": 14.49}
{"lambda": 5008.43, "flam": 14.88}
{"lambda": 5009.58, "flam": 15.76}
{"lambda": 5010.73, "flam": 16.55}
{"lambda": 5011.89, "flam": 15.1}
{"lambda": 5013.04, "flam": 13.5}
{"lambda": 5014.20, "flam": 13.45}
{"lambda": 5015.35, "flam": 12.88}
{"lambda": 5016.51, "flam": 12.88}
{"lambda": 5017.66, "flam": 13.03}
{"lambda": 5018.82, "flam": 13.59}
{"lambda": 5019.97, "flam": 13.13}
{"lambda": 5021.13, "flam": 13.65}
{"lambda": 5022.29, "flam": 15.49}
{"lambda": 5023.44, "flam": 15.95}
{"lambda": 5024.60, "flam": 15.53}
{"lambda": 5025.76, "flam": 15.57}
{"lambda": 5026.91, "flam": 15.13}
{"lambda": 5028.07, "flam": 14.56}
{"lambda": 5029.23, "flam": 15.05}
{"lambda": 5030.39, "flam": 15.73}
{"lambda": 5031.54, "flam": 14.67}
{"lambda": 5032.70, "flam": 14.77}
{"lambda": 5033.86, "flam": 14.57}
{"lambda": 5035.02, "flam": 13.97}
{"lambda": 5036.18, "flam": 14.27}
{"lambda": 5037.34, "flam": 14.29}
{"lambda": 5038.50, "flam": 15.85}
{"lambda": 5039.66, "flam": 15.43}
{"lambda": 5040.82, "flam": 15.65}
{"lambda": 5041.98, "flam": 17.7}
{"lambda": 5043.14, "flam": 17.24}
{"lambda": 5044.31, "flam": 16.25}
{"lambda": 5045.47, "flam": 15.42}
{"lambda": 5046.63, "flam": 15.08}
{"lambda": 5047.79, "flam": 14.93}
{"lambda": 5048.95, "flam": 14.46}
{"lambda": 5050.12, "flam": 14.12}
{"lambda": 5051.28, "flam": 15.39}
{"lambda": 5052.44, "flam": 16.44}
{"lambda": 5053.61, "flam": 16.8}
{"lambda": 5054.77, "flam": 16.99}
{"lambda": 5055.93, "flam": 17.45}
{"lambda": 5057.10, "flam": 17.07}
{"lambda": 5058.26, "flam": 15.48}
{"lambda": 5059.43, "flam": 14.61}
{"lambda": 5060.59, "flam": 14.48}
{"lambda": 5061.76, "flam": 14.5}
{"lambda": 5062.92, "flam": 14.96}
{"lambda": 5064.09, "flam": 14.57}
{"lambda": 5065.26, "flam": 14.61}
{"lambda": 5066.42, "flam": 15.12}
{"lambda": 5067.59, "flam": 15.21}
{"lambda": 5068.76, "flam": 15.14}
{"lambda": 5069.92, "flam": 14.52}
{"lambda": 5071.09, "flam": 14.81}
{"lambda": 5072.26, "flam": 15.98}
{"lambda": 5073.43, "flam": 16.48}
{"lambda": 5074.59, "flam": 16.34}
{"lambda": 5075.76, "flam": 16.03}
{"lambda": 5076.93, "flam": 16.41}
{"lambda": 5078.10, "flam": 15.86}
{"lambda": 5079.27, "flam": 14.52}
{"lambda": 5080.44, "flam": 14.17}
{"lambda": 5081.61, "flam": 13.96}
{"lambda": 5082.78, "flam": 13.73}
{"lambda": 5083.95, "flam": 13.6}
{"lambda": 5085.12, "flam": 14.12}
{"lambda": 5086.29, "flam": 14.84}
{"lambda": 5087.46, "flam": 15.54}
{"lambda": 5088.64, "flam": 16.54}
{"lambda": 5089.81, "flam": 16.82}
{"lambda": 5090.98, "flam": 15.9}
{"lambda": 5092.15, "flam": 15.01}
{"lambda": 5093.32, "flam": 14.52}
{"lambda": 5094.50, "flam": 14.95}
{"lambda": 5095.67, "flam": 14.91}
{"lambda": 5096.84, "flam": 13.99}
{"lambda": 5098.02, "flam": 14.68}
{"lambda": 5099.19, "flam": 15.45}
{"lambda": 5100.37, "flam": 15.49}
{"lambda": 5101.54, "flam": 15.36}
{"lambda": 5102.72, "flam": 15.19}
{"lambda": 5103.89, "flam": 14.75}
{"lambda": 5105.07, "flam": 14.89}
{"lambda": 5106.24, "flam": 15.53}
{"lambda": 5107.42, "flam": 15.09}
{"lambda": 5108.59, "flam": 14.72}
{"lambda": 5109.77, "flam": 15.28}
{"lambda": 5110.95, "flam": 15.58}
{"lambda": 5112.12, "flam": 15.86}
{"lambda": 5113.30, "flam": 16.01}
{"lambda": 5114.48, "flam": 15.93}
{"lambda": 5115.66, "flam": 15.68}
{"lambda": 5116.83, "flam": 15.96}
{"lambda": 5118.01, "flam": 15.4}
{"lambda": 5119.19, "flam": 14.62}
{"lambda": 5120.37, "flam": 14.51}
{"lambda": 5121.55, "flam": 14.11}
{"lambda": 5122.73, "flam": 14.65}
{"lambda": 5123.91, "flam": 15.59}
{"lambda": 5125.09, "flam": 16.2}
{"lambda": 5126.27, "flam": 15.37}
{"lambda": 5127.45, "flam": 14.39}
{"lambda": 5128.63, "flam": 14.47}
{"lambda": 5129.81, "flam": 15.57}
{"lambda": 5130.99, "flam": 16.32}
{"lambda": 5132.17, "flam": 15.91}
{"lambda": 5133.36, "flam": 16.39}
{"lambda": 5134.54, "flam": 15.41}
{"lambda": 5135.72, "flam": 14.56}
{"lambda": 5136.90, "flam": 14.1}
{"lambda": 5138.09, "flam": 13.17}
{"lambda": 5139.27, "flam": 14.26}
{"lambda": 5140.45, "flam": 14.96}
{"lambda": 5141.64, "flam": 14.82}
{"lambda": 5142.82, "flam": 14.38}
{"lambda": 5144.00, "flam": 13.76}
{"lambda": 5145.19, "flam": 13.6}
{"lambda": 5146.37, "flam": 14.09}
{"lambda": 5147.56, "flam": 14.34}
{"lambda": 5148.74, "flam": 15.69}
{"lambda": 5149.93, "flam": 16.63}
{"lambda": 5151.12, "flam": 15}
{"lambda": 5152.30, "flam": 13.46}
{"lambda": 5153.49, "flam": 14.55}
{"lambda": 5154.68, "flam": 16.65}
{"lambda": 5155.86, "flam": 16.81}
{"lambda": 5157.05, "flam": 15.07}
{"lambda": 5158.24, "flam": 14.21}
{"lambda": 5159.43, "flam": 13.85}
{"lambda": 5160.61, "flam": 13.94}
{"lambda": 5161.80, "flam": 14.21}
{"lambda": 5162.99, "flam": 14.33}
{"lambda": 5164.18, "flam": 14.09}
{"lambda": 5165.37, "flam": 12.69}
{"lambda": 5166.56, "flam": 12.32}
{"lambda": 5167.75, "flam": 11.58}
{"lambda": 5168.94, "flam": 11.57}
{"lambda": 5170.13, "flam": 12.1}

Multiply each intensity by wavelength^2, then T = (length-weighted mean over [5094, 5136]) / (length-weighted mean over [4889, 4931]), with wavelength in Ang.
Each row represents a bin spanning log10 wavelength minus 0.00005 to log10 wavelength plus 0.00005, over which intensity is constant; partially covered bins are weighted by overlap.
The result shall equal 1.05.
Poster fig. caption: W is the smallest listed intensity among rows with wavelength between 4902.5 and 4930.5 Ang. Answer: 13.81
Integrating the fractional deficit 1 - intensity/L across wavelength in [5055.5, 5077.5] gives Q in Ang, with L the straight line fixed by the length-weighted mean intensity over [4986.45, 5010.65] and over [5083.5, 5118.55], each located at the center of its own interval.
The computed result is -0.3 Ang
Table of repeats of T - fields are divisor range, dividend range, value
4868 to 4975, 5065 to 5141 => 1.04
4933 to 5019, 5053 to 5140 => 1.05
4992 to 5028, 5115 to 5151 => 1.07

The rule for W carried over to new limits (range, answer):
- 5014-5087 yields 12.88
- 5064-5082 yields 13.96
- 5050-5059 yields 14.12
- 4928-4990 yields 13.08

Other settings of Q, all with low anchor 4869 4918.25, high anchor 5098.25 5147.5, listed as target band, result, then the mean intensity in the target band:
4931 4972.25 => -0.6 Ang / 15.7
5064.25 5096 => 0.0 Ang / 15.2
